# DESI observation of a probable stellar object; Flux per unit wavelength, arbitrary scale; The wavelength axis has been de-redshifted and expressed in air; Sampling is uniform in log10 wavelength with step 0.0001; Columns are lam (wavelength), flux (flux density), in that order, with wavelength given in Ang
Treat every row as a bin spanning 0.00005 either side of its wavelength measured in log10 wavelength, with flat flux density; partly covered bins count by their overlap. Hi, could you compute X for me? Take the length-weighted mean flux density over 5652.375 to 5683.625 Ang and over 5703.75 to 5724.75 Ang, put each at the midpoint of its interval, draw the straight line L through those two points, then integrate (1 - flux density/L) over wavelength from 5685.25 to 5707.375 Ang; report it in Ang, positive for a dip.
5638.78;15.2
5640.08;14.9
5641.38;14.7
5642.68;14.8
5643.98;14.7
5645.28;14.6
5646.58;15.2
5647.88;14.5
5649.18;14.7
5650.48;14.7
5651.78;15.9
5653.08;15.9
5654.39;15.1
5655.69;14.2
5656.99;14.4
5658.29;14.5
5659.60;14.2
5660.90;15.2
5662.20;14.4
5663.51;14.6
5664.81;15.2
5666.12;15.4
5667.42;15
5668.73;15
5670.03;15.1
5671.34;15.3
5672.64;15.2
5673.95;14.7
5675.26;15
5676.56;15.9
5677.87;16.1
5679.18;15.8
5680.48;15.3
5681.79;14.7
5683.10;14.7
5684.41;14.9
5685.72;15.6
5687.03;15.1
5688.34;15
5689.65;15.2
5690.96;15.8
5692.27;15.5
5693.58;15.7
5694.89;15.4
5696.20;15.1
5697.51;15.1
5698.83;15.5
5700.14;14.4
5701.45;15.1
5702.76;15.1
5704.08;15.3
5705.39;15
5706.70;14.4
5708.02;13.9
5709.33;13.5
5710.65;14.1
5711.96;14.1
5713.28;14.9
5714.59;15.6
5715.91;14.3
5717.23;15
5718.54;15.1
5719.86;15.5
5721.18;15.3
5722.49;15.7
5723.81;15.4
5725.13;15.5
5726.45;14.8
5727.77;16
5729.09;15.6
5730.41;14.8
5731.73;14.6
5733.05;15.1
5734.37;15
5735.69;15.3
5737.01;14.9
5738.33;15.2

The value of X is -0.4 Ang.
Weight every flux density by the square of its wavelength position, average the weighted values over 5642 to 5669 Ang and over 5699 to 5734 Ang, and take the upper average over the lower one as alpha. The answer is 1.0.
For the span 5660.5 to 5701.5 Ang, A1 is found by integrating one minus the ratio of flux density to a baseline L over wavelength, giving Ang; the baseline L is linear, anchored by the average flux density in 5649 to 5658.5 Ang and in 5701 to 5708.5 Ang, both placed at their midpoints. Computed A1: -0.9 Ang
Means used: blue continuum 15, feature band 15.2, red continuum 14.8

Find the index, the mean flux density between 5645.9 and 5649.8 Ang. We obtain 14.8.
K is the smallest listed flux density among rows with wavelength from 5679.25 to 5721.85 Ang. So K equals 13.5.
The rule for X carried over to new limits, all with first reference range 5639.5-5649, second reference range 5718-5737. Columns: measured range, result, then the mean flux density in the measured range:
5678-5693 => -0.27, 15.3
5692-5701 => -0.10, 15.2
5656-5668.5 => 0.09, 14.8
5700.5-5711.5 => 0.43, 14.5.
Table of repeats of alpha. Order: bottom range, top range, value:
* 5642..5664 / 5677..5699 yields 1.05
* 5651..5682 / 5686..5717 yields 1.00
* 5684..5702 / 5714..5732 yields 1.01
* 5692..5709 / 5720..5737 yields 1.03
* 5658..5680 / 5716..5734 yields 1.03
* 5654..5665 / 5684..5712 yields 1.04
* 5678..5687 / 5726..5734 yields 1.01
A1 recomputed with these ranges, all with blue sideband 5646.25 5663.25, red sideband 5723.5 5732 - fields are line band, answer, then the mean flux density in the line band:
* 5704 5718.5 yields 0.6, 14.6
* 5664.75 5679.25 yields -0.4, 15.3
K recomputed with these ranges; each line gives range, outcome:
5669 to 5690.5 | 14.7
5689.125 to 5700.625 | 14.4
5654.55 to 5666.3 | 14.2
